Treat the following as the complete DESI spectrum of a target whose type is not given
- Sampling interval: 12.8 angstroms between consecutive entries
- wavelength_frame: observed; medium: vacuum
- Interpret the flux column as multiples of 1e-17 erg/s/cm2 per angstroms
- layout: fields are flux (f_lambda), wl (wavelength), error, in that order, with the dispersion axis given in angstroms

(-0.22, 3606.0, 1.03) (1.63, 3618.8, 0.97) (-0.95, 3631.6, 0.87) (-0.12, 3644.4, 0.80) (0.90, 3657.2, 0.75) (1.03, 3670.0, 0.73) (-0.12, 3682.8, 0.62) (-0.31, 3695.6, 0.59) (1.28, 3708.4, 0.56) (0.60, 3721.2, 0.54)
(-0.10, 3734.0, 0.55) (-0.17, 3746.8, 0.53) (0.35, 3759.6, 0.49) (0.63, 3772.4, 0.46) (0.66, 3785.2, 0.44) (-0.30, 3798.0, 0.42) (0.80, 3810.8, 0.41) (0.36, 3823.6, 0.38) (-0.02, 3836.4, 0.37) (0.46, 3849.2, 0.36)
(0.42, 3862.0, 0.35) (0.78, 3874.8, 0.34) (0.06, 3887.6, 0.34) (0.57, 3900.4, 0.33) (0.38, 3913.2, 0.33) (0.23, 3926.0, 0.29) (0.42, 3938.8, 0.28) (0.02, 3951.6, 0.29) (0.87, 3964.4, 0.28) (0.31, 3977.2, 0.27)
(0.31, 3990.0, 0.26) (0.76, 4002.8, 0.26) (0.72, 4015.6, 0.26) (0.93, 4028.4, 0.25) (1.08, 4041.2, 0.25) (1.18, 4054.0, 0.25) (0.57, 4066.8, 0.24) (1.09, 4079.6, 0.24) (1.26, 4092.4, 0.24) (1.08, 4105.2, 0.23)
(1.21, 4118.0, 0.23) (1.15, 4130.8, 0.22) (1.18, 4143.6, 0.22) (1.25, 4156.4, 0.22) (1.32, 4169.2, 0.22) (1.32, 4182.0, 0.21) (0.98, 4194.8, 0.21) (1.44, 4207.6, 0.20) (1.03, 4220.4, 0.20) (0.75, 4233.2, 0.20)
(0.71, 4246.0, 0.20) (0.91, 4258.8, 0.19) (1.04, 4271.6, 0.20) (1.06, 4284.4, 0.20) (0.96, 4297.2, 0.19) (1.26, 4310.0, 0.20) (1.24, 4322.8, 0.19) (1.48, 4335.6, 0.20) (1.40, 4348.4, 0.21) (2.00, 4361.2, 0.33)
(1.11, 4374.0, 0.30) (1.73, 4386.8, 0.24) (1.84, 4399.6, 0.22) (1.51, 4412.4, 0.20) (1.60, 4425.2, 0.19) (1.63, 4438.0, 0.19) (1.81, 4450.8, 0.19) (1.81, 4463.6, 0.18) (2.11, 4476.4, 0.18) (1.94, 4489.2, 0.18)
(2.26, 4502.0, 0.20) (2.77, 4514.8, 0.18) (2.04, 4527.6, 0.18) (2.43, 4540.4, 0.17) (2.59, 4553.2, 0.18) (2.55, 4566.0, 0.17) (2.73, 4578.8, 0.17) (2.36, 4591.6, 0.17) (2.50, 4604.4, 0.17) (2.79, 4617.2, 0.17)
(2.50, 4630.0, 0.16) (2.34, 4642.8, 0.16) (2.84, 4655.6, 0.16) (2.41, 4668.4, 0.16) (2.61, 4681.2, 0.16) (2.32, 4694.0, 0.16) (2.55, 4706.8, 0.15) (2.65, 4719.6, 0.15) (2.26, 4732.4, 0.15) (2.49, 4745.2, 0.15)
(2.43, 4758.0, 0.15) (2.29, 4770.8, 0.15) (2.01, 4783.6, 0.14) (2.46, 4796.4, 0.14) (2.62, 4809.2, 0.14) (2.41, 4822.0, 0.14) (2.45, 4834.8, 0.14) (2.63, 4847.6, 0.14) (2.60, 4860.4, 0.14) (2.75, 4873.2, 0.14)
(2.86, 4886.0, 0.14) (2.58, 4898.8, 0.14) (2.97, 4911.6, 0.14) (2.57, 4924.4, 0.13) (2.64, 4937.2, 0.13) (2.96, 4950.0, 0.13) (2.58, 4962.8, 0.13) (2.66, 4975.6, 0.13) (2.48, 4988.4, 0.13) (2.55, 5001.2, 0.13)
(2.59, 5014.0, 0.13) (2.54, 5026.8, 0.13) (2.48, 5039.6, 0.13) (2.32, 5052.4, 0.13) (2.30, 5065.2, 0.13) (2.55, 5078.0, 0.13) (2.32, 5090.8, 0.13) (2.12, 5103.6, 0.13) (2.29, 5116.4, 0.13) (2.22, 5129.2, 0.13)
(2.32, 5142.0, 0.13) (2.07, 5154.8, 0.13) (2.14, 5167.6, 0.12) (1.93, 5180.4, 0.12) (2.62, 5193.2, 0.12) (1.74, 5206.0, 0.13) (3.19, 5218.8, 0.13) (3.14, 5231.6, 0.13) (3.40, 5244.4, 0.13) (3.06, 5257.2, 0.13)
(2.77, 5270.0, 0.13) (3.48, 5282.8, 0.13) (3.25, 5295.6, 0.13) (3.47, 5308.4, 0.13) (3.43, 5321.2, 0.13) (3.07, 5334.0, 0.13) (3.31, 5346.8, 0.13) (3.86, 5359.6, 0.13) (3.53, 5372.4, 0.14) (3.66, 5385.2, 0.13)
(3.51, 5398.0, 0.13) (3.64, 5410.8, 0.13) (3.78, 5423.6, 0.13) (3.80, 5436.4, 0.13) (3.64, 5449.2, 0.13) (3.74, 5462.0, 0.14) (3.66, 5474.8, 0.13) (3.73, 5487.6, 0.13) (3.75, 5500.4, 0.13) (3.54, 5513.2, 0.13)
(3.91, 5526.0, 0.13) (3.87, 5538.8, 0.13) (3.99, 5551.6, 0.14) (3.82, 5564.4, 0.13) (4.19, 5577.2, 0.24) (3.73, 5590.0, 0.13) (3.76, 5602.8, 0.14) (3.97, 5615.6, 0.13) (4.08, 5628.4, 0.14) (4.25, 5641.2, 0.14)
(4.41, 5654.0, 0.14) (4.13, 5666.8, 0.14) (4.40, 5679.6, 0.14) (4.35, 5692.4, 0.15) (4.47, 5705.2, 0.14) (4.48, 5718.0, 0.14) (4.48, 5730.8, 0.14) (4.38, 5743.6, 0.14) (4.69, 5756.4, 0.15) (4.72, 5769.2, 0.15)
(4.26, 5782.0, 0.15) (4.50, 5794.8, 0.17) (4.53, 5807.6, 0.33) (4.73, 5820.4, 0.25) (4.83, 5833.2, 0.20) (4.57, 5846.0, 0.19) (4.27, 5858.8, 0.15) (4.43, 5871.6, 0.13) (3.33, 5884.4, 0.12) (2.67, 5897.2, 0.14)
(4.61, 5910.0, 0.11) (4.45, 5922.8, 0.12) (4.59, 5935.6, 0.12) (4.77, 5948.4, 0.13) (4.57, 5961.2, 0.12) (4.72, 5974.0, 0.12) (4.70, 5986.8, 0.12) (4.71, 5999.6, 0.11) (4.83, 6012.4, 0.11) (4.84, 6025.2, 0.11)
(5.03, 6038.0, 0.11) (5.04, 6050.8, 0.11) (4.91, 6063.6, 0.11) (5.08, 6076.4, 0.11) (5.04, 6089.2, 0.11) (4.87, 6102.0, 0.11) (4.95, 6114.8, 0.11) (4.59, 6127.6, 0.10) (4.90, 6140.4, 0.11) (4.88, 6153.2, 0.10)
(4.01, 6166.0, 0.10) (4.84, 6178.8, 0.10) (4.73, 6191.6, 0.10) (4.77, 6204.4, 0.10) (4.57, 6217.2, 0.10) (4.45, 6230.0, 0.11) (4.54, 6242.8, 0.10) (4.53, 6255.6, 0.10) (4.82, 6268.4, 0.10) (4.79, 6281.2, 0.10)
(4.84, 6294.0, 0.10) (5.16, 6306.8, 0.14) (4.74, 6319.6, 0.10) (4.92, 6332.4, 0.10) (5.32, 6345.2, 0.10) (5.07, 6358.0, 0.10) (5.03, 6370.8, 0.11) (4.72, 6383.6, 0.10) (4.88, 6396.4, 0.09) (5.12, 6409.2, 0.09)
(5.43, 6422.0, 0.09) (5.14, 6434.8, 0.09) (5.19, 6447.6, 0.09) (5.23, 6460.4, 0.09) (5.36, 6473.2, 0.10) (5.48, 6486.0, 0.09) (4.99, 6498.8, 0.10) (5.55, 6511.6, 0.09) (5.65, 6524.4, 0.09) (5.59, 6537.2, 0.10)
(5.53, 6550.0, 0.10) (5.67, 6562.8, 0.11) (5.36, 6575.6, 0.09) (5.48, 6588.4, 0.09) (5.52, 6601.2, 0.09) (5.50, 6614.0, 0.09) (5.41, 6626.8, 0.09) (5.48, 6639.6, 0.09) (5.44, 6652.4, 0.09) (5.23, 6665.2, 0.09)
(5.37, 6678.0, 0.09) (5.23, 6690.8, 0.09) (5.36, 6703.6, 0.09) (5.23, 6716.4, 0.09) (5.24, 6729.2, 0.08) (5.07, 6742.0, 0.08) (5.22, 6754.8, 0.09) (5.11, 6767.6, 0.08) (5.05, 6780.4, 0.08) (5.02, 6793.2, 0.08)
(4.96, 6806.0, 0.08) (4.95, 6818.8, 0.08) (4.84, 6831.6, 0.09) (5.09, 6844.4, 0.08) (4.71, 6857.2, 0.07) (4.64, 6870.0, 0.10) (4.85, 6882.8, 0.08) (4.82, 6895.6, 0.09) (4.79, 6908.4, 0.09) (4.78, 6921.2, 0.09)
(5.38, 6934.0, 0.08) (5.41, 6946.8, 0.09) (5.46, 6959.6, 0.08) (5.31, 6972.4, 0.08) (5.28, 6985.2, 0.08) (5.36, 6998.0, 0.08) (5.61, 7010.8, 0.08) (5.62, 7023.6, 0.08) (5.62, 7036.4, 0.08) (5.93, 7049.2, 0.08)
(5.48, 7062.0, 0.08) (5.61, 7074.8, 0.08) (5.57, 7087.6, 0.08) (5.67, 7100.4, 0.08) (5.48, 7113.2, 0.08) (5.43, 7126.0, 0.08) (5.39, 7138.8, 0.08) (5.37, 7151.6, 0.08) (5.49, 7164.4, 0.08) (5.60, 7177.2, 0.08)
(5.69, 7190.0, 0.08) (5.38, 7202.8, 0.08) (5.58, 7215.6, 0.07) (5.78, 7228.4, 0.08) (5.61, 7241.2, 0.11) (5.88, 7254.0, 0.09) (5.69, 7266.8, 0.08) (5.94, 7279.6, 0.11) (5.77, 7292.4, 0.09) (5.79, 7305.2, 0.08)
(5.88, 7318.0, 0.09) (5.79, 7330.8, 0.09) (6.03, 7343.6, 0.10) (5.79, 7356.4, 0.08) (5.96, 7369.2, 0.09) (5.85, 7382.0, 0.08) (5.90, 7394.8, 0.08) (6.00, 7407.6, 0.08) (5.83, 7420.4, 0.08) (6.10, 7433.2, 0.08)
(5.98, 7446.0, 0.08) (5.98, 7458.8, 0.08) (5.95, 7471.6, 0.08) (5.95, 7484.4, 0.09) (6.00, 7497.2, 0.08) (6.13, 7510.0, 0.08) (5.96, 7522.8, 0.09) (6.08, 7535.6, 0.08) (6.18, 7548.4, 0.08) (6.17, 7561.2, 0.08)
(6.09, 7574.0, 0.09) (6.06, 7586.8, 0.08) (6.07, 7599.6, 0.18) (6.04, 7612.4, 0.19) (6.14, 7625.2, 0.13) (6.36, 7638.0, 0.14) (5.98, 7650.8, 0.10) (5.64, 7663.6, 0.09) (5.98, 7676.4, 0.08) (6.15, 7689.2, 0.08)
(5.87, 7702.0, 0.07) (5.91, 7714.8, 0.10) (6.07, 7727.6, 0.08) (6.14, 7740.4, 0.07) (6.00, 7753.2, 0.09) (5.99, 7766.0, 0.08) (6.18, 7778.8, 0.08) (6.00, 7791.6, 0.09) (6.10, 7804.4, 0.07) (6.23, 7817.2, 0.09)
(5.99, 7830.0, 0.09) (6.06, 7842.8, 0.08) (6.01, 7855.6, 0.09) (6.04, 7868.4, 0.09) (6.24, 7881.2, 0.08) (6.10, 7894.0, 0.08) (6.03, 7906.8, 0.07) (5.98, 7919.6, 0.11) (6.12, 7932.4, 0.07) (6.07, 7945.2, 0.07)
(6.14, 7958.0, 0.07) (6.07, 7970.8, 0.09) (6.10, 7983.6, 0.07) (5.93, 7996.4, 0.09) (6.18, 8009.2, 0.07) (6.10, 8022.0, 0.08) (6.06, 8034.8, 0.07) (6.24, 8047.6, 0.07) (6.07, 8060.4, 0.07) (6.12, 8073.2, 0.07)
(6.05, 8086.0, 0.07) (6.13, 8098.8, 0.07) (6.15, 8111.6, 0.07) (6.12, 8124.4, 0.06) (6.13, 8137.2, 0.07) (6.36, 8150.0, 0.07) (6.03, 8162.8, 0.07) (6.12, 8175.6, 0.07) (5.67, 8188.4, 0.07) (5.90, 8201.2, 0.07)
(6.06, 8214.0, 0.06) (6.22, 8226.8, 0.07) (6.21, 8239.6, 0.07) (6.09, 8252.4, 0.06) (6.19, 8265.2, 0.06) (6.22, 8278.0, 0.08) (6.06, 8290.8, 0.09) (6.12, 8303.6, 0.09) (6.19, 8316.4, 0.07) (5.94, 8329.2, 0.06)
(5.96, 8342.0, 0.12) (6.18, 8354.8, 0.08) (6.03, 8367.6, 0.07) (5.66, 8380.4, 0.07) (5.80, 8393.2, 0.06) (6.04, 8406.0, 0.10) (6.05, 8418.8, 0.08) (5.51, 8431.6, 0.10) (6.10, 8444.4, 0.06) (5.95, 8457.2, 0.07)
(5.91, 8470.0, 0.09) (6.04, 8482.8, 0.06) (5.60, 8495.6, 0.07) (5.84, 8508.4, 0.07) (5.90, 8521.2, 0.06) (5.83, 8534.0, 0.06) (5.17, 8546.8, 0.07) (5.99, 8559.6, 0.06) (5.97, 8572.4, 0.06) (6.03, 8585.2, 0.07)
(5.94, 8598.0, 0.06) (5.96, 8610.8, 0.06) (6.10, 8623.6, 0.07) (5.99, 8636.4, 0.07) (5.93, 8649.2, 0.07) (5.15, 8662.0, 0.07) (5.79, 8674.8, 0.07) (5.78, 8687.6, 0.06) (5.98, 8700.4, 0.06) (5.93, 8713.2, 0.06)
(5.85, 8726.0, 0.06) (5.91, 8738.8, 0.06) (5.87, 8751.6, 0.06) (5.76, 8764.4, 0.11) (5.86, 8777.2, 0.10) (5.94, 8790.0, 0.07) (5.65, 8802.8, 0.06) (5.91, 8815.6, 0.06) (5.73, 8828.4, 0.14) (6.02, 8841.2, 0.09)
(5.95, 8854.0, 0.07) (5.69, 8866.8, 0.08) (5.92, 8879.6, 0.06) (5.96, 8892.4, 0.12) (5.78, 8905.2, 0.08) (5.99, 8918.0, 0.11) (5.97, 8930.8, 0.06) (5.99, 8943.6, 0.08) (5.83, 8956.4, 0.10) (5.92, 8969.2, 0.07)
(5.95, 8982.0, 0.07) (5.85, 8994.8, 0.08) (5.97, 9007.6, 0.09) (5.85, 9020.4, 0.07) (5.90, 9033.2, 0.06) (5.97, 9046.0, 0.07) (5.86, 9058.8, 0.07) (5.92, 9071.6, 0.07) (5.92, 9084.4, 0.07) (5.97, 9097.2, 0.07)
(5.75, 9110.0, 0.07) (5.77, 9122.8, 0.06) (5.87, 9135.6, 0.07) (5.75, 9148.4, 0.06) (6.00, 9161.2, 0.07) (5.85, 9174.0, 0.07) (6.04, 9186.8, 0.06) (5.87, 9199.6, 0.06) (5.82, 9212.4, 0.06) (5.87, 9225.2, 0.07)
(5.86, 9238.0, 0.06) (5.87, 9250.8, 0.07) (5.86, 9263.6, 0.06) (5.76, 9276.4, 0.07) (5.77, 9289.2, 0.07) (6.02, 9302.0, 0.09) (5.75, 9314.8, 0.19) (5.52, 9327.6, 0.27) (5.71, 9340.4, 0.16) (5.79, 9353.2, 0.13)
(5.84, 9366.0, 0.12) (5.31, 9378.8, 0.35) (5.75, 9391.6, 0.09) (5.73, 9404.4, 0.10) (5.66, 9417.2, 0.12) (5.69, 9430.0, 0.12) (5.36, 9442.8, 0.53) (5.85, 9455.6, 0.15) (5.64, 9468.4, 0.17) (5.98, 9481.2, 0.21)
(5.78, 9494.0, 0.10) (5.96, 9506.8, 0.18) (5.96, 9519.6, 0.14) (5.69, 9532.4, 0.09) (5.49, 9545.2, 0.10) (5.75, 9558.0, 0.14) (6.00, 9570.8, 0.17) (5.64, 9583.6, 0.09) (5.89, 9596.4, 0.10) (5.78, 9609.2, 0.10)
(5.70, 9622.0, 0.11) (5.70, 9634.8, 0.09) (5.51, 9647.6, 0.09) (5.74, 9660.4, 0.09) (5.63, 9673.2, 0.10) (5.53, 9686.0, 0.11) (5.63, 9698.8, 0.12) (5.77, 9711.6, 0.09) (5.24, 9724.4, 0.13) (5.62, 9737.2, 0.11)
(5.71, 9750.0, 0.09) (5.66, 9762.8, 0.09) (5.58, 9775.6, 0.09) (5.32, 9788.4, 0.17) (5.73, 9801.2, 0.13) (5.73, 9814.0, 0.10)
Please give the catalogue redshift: 0.000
